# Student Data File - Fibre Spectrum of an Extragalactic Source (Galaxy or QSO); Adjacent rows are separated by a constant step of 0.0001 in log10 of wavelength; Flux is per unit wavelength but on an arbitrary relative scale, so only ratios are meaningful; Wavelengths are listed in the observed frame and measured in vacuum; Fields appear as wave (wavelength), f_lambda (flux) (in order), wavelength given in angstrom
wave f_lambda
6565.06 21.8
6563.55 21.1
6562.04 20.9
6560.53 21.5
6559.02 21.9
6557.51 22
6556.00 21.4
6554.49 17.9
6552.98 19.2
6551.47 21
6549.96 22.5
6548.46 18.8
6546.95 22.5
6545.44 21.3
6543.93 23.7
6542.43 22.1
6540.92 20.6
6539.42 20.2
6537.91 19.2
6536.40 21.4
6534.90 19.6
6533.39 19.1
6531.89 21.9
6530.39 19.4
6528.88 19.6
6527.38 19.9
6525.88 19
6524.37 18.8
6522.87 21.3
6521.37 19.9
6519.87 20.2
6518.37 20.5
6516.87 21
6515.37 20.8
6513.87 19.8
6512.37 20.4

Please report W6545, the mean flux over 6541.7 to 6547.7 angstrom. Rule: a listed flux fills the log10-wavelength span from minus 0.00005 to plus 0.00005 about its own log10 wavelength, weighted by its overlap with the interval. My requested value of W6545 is 22.4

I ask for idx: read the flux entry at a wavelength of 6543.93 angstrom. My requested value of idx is 23.7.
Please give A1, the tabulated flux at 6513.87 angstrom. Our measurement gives 19.8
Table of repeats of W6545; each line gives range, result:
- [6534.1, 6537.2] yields 20.4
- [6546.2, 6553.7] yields 20.8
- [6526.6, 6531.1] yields 19.6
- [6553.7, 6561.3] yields 20.9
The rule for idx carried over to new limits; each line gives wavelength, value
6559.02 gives 21.9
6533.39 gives 19.1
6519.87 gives 20.2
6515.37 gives 20.8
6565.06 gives 21.8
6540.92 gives 20.6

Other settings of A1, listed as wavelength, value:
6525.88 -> 19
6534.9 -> 19.6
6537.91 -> 19.2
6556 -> 21.4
